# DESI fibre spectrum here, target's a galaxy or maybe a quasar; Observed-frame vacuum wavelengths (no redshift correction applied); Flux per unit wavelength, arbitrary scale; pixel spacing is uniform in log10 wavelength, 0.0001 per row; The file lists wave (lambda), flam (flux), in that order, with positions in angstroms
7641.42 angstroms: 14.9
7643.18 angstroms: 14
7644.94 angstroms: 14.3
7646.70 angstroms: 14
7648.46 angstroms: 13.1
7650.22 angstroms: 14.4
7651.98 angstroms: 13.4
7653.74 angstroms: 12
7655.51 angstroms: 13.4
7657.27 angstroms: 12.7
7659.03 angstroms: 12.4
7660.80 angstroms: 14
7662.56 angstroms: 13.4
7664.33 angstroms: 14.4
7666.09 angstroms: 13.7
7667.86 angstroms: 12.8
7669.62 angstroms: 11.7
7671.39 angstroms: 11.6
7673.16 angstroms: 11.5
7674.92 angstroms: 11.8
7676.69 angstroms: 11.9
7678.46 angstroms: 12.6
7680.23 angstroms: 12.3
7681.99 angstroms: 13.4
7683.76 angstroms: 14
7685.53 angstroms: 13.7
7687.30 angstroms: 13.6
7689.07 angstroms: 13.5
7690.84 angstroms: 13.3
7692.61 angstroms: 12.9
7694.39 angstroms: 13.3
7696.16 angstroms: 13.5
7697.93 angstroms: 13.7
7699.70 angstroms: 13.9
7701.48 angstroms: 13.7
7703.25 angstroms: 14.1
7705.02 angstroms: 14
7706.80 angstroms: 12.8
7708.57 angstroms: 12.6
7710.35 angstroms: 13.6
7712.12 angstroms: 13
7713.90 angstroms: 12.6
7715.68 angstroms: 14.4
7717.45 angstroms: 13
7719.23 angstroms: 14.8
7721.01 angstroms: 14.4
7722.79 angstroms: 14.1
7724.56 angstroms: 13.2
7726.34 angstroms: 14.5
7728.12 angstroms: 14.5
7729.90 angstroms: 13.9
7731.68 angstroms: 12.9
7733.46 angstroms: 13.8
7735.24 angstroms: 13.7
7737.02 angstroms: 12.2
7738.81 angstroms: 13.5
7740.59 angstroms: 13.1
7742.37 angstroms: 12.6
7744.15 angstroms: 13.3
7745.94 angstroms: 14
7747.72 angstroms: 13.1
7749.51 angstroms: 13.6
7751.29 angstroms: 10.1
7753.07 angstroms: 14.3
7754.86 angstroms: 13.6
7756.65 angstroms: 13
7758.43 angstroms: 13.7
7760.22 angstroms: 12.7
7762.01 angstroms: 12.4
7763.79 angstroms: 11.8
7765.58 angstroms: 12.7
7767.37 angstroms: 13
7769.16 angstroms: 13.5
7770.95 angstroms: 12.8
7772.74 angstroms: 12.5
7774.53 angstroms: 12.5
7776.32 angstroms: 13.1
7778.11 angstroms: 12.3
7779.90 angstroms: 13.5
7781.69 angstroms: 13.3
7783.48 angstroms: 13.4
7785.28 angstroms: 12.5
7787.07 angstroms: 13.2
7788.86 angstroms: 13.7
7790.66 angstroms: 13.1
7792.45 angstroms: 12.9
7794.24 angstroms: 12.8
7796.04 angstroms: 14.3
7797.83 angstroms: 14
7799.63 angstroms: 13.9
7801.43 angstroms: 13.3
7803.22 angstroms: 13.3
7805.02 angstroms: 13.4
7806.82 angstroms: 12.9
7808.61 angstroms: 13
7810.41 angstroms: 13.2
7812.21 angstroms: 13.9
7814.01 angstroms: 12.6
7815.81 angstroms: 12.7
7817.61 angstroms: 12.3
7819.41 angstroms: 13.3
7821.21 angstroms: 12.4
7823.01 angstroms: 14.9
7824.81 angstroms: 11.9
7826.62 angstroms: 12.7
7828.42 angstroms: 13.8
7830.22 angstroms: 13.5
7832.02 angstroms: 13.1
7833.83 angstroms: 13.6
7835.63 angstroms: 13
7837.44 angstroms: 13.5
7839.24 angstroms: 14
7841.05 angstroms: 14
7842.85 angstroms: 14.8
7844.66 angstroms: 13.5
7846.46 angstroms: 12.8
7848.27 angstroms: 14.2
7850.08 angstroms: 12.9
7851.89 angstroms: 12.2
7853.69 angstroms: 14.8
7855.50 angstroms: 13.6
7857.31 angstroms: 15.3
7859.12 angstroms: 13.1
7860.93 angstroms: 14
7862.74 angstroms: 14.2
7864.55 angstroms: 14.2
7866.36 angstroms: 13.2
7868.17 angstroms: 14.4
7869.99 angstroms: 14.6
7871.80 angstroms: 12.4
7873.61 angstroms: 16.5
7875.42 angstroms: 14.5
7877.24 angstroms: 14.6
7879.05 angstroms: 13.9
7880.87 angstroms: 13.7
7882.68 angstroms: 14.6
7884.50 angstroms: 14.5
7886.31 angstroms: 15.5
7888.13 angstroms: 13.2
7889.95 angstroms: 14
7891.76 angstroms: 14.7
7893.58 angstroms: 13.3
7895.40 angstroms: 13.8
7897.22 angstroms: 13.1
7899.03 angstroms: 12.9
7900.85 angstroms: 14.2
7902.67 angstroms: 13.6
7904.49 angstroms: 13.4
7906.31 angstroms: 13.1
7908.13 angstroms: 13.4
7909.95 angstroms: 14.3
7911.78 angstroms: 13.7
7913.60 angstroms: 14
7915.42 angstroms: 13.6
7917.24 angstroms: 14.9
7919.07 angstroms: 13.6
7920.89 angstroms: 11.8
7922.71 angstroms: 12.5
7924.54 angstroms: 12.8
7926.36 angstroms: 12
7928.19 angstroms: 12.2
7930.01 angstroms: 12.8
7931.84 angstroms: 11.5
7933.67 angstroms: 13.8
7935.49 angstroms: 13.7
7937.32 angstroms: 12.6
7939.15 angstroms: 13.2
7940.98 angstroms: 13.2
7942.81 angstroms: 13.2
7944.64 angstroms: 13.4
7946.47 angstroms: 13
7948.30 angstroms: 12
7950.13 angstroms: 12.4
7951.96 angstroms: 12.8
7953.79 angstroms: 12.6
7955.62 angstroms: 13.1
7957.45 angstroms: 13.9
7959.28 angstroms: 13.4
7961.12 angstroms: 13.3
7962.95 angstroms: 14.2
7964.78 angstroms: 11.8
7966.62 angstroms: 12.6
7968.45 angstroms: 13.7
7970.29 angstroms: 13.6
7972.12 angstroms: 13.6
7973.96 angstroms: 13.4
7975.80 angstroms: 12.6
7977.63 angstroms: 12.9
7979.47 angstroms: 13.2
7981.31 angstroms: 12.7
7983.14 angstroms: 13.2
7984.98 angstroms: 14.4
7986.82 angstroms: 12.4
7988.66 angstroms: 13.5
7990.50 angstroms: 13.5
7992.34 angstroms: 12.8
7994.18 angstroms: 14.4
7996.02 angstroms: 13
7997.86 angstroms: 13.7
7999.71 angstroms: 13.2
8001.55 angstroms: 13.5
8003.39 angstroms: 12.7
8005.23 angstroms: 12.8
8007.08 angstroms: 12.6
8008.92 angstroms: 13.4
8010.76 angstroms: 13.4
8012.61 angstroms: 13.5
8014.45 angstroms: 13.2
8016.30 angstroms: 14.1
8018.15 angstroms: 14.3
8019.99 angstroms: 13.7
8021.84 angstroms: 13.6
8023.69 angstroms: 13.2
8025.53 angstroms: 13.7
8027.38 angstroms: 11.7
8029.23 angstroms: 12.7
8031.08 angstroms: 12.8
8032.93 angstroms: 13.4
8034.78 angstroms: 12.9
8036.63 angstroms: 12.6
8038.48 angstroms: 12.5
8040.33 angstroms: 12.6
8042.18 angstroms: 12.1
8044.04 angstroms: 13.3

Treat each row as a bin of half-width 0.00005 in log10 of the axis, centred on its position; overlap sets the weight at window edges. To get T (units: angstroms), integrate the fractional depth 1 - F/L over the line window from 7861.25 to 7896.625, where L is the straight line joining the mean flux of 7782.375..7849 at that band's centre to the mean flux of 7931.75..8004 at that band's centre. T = -2.5 angstroms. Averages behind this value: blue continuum 13.3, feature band 14.2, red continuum 13.2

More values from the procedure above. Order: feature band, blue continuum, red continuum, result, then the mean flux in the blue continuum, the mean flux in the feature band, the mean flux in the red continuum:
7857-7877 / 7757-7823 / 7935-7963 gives -1.71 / 13.1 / 14.2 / 13.1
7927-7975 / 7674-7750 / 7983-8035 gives 1.01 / 13.4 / 13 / 13.3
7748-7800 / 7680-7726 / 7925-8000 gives 1.49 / 13.5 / 13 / 13.1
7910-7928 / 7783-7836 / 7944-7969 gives -0.22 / 13.2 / 13.2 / 13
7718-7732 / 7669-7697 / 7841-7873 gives -1.09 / 12.8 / 14.1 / 13.8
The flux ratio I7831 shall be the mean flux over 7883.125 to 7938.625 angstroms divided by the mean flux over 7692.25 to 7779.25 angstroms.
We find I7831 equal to 1.01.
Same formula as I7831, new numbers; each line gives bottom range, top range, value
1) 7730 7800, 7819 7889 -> 1.06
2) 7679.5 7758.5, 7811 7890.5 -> 1.02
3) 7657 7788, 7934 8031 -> 1.00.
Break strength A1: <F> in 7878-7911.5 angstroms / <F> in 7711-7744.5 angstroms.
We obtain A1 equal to 1.0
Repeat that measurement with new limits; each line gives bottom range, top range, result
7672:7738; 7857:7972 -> 1.01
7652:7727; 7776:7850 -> 1.01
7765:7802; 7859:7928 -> 1.05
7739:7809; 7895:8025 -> 1.01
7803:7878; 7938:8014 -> 0.97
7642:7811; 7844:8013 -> 1.02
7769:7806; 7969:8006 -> 1.00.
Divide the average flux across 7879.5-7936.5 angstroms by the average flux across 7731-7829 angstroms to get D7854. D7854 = 1.03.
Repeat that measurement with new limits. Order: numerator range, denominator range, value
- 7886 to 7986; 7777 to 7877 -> 0.98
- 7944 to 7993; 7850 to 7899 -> 0.93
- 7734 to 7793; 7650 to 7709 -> 0.99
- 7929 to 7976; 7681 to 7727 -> 0.96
